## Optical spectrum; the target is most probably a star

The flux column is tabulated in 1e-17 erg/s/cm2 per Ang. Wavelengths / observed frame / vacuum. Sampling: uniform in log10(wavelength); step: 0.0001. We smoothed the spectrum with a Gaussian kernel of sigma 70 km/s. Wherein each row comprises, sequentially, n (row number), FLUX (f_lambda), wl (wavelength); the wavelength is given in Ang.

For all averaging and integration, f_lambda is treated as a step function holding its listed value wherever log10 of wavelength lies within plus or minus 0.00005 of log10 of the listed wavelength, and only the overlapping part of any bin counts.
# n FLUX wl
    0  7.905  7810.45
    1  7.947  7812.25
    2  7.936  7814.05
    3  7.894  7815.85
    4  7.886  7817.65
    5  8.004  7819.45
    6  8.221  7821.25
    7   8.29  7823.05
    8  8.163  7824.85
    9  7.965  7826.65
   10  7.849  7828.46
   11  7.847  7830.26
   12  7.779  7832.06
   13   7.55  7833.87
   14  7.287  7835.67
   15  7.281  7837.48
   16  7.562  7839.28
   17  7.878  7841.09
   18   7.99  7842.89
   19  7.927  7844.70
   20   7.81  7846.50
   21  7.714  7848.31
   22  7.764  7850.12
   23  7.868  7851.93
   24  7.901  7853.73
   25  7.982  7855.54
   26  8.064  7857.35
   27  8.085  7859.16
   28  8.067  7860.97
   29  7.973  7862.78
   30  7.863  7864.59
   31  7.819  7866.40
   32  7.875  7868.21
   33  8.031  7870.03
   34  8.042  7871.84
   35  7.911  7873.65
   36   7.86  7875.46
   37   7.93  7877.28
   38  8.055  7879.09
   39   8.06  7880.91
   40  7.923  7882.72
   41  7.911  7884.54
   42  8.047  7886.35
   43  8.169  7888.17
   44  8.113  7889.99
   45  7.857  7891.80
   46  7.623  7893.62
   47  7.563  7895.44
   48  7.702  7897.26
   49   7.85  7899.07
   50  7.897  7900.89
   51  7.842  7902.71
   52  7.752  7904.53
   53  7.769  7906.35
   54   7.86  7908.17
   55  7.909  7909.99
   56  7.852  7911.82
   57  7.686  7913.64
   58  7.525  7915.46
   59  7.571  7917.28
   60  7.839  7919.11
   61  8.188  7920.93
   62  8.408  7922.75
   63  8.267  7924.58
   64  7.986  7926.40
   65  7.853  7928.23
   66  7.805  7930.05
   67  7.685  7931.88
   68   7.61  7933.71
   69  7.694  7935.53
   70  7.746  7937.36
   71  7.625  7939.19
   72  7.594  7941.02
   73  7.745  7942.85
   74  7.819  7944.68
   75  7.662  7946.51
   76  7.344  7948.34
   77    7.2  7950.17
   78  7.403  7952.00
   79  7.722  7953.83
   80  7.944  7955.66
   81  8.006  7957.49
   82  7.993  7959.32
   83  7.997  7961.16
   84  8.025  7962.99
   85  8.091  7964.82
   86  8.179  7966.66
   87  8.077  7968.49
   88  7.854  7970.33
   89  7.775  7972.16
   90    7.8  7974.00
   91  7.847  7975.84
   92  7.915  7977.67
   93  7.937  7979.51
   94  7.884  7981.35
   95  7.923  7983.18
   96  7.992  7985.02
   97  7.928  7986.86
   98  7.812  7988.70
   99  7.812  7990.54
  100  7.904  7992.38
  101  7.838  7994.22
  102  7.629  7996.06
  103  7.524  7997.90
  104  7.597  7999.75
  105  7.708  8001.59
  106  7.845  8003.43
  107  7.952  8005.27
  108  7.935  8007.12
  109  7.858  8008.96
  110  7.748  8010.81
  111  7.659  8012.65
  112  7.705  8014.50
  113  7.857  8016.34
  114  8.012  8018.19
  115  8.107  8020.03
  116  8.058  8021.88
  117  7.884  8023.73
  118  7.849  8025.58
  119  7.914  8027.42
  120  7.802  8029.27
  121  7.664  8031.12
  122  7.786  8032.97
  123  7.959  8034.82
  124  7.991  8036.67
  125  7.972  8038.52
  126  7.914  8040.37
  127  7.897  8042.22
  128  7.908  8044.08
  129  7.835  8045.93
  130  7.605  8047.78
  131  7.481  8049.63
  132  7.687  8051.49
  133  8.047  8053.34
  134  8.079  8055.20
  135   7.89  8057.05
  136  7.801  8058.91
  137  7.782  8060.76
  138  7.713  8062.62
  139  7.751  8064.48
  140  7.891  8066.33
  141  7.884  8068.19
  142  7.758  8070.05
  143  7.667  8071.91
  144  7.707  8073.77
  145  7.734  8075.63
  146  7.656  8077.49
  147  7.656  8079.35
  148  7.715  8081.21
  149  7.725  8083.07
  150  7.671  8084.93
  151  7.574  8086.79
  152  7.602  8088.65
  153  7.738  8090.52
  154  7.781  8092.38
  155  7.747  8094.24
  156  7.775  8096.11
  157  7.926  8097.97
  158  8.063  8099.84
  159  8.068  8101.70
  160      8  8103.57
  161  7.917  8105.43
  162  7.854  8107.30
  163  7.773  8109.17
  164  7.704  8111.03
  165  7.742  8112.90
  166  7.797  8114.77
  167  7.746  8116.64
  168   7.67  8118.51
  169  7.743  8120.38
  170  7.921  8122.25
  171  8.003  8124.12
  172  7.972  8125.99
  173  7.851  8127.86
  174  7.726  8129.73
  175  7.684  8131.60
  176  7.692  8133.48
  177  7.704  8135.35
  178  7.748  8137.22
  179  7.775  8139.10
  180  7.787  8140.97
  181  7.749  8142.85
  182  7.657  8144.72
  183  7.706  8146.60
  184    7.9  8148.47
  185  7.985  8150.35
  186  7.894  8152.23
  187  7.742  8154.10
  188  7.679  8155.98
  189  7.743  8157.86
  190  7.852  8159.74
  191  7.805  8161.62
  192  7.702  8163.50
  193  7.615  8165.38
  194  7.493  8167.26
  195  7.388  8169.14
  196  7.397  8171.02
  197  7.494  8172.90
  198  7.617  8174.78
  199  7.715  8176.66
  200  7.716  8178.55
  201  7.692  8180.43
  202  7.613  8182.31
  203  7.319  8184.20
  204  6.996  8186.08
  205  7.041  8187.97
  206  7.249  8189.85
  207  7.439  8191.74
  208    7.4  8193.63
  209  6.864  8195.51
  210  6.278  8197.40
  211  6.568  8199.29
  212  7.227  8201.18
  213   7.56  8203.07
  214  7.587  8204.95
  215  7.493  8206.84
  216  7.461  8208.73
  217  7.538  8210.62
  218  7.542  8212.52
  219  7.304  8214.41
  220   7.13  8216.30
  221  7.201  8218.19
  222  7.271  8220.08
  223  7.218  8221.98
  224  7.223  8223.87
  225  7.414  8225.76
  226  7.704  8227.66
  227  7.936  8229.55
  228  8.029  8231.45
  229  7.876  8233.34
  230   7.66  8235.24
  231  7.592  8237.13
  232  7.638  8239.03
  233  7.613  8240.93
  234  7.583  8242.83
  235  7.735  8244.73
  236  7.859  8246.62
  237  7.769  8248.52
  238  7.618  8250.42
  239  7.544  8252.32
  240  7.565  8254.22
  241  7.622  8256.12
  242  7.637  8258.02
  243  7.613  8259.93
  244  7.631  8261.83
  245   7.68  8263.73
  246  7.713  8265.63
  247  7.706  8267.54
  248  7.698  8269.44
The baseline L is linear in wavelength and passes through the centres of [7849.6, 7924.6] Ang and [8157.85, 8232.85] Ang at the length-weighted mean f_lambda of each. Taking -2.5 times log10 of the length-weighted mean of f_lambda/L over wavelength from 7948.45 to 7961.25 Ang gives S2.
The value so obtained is 0.01 mag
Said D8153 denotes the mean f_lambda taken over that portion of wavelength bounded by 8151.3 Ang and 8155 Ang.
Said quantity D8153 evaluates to 7.83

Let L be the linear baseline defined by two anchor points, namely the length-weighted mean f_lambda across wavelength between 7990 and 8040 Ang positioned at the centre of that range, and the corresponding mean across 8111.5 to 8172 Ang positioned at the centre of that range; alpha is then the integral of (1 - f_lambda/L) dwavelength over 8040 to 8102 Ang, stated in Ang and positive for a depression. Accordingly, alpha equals 0.1 Ang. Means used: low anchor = 7.84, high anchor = 7.74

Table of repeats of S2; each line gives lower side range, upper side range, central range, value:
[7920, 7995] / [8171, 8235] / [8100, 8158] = -0.040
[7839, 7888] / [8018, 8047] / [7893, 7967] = 0.017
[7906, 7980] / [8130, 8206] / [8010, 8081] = -0.019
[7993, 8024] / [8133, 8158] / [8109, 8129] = -0.005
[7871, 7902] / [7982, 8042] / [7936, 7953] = 0.044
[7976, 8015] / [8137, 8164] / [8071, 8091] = 0.017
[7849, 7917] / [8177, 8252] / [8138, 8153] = -0.038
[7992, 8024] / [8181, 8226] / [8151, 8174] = -0.041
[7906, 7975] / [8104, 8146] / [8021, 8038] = -0.011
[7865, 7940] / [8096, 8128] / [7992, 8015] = 0.015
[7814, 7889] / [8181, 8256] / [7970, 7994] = -0.019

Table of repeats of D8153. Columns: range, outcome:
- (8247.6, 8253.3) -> 7.64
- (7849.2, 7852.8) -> 7.8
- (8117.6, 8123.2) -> 7.78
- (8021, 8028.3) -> 7.93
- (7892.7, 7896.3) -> 7.58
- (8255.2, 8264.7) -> 7.64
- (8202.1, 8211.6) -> 7.53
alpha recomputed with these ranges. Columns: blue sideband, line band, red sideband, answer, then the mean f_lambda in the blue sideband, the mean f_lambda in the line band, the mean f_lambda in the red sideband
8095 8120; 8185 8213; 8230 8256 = 1.9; 7.84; 7.21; 7.7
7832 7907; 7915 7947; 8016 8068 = 0.2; 7.86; 7.82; 7.86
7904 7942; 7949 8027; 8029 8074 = -0.3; 7.82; 7.85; 7.82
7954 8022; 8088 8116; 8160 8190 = -0.7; 7.88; 7.83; 7.51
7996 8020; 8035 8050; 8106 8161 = -0.1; 7.79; 7.85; 7.79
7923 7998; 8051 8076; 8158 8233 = -0.6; 7.82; 7.82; 7.42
